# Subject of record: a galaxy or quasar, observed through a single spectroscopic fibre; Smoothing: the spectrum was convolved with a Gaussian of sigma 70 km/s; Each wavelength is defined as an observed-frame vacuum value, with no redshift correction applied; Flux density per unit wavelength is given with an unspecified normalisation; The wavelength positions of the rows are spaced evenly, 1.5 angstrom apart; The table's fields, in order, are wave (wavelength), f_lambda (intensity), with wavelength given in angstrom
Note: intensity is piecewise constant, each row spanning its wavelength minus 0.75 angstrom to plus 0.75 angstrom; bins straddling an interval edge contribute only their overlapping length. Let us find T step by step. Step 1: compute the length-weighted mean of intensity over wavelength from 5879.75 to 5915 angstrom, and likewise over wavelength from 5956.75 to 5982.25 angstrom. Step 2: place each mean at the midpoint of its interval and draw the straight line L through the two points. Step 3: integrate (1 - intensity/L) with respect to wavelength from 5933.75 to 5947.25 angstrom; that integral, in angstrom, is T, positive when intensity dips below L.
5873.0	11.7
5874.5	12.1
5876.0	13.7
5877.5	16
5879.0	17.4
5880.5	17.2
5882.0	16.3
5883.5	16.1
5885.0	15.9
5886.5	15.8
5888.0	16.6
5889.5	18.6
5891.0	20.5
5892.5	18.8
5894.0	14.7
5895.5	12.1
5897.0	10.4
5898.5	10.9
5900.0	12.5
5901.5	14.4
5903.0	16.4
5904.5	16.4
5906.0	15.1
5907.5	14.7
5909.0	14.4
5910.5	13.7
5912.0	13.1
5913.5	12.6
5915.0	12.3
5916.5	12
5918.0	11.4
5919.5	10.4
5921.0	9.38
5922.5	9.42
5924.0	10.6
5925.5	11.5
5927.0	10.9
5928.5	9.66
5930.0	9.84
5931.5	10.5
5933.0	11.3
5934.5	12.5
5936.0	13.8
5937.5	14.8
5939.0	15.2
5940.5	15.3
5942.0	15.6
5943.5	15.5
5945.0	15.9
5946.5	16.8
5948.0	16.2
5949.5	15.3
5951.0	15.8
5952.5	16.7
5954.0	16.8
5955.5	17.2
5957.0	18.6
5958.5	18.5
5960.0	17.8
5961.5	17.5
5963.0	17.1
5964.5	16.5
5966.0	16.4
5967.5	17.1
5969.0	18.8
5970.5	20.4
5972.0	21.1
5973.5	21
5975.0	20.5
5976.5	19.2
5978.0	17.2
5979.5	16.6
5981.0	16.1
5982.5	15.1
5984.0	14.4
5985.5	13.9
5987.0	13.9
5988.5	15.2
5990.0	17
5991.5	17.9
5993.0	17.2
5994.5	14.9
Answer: 1.5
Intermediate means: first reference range 15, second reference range 18.2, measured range 15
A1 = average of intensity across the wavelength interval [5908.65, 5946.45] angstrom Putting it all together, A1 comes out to 12.5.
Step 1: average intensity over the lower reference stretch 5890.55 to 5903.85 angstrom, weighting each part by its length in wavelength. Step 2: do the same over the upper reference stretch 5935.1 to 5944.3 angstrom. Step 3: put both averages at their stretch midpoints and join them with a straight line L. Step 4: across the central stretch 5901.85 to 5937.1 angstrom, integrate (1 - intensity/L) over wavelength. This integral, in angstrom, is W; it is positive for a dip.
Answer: 5.7 angstrom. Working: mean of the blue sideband 14.4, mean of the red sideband 15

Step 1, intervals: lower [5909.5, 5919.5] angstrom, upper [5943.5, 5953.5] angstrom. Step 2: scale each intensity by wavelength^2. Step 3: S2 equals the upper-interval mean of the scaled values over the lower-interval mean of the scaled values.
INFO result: 1.3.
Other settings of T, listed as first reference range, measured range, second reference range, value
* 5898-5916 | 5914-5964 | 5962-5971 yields 6.3 angstrom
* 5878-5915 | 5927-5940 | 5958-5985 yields 3.4 angstrom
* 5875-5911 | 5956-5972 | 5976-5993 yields -2.1 angstrom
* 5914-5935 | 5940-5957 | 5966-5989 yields -3.0 angstrom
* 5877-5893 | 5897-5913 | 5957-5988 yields 3.1 angstrom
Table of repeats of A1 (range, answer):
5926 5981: 16.1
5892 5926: 12.9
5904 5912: 14.6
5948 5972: 17.4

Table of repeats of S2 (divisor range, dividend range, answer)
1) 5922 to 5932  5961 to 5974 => 1.80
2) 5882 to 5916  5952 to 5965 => 1.20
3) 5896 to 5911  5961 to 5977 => 1.38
